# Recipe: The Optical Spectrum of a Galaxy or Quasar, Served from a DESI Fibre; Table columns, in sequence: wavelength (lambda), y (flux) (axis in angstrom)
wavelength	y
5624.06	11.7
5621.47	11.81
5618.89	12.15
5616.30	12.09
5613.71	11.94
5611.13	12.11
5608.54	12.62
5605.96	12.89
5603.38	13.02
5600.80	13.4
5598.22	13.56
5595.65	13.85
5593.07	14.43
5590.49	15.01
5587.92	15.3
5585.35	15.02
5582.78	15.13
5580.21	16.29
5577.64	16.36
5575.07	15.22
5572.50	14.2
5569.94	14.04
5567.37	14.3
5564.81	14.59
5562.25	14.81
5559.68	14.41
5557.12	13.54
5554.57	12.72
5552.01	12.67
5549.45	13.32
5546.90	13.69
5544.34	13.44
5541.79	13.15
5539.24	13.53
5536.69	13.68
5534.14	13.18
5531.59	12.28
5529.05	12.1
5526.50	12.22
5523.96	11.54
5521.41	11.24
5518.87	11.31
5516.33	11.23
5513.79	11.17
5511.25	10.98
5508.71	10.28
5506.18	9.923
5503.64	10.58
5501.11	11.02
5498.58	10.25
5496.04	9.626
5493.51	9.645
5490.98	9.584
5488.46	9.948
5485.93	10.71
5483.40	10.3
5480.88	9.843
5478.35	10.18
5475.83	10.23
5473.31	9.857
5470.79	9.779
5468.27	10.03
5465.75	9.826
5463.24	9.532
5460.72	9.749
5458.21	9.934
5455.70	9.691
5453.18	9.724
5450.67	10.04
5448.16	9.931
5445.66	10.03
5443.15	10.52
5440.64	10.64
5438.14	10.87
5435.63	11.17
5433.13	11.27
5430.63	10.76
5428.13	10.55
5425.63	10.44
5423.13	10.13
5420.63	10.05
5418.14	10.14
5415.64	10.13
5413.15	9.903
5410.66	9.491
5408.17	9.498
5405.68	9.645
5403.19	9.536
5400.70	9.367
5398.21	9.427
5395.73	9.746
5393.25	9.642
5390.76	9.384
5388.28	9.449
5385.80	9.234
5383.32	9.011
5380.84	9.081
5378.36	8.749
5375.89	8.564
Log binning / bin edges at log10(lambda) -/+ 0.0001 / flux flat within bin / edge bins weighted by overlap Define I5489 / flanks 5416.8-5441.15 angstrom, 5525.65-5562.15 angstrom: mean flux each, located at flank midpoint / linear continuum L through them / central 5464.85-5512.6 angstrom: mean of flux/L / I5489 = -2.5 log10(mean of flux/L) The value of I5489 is 0.18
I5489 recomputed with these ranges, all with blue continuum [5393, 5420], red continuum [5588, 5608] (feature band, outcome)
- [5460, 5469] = 0.12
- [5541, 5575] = -0.07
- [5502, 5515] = 0.12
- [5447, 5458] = 0.09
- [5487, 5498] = 0.18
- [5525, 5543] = -0.04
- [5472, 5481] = 0.12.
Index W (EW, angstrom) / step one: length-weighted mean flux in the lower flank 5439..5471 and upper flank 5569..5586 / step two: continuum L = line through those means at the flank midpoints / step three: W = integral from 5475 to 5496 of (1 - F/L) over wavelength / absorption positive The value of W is 2.31 angstrom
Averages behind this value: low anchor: 9.97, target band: 10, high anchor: 15.2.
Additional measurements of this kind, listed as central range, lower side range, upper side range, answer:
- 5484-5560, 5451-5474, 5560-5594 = 4.8 angstrom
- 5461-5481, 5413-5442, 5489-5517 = 1.0 angstrom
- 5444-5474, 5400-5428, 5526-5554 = 3.1 angstrom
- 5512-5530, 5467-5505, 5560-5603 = 0.4 angstrom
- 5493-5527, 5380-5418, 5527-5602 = 4.8 angstrom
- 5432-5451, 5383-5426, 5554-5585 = 0.4 angstrom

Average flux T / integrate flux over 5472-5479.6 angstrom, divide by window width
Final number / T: 10.1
